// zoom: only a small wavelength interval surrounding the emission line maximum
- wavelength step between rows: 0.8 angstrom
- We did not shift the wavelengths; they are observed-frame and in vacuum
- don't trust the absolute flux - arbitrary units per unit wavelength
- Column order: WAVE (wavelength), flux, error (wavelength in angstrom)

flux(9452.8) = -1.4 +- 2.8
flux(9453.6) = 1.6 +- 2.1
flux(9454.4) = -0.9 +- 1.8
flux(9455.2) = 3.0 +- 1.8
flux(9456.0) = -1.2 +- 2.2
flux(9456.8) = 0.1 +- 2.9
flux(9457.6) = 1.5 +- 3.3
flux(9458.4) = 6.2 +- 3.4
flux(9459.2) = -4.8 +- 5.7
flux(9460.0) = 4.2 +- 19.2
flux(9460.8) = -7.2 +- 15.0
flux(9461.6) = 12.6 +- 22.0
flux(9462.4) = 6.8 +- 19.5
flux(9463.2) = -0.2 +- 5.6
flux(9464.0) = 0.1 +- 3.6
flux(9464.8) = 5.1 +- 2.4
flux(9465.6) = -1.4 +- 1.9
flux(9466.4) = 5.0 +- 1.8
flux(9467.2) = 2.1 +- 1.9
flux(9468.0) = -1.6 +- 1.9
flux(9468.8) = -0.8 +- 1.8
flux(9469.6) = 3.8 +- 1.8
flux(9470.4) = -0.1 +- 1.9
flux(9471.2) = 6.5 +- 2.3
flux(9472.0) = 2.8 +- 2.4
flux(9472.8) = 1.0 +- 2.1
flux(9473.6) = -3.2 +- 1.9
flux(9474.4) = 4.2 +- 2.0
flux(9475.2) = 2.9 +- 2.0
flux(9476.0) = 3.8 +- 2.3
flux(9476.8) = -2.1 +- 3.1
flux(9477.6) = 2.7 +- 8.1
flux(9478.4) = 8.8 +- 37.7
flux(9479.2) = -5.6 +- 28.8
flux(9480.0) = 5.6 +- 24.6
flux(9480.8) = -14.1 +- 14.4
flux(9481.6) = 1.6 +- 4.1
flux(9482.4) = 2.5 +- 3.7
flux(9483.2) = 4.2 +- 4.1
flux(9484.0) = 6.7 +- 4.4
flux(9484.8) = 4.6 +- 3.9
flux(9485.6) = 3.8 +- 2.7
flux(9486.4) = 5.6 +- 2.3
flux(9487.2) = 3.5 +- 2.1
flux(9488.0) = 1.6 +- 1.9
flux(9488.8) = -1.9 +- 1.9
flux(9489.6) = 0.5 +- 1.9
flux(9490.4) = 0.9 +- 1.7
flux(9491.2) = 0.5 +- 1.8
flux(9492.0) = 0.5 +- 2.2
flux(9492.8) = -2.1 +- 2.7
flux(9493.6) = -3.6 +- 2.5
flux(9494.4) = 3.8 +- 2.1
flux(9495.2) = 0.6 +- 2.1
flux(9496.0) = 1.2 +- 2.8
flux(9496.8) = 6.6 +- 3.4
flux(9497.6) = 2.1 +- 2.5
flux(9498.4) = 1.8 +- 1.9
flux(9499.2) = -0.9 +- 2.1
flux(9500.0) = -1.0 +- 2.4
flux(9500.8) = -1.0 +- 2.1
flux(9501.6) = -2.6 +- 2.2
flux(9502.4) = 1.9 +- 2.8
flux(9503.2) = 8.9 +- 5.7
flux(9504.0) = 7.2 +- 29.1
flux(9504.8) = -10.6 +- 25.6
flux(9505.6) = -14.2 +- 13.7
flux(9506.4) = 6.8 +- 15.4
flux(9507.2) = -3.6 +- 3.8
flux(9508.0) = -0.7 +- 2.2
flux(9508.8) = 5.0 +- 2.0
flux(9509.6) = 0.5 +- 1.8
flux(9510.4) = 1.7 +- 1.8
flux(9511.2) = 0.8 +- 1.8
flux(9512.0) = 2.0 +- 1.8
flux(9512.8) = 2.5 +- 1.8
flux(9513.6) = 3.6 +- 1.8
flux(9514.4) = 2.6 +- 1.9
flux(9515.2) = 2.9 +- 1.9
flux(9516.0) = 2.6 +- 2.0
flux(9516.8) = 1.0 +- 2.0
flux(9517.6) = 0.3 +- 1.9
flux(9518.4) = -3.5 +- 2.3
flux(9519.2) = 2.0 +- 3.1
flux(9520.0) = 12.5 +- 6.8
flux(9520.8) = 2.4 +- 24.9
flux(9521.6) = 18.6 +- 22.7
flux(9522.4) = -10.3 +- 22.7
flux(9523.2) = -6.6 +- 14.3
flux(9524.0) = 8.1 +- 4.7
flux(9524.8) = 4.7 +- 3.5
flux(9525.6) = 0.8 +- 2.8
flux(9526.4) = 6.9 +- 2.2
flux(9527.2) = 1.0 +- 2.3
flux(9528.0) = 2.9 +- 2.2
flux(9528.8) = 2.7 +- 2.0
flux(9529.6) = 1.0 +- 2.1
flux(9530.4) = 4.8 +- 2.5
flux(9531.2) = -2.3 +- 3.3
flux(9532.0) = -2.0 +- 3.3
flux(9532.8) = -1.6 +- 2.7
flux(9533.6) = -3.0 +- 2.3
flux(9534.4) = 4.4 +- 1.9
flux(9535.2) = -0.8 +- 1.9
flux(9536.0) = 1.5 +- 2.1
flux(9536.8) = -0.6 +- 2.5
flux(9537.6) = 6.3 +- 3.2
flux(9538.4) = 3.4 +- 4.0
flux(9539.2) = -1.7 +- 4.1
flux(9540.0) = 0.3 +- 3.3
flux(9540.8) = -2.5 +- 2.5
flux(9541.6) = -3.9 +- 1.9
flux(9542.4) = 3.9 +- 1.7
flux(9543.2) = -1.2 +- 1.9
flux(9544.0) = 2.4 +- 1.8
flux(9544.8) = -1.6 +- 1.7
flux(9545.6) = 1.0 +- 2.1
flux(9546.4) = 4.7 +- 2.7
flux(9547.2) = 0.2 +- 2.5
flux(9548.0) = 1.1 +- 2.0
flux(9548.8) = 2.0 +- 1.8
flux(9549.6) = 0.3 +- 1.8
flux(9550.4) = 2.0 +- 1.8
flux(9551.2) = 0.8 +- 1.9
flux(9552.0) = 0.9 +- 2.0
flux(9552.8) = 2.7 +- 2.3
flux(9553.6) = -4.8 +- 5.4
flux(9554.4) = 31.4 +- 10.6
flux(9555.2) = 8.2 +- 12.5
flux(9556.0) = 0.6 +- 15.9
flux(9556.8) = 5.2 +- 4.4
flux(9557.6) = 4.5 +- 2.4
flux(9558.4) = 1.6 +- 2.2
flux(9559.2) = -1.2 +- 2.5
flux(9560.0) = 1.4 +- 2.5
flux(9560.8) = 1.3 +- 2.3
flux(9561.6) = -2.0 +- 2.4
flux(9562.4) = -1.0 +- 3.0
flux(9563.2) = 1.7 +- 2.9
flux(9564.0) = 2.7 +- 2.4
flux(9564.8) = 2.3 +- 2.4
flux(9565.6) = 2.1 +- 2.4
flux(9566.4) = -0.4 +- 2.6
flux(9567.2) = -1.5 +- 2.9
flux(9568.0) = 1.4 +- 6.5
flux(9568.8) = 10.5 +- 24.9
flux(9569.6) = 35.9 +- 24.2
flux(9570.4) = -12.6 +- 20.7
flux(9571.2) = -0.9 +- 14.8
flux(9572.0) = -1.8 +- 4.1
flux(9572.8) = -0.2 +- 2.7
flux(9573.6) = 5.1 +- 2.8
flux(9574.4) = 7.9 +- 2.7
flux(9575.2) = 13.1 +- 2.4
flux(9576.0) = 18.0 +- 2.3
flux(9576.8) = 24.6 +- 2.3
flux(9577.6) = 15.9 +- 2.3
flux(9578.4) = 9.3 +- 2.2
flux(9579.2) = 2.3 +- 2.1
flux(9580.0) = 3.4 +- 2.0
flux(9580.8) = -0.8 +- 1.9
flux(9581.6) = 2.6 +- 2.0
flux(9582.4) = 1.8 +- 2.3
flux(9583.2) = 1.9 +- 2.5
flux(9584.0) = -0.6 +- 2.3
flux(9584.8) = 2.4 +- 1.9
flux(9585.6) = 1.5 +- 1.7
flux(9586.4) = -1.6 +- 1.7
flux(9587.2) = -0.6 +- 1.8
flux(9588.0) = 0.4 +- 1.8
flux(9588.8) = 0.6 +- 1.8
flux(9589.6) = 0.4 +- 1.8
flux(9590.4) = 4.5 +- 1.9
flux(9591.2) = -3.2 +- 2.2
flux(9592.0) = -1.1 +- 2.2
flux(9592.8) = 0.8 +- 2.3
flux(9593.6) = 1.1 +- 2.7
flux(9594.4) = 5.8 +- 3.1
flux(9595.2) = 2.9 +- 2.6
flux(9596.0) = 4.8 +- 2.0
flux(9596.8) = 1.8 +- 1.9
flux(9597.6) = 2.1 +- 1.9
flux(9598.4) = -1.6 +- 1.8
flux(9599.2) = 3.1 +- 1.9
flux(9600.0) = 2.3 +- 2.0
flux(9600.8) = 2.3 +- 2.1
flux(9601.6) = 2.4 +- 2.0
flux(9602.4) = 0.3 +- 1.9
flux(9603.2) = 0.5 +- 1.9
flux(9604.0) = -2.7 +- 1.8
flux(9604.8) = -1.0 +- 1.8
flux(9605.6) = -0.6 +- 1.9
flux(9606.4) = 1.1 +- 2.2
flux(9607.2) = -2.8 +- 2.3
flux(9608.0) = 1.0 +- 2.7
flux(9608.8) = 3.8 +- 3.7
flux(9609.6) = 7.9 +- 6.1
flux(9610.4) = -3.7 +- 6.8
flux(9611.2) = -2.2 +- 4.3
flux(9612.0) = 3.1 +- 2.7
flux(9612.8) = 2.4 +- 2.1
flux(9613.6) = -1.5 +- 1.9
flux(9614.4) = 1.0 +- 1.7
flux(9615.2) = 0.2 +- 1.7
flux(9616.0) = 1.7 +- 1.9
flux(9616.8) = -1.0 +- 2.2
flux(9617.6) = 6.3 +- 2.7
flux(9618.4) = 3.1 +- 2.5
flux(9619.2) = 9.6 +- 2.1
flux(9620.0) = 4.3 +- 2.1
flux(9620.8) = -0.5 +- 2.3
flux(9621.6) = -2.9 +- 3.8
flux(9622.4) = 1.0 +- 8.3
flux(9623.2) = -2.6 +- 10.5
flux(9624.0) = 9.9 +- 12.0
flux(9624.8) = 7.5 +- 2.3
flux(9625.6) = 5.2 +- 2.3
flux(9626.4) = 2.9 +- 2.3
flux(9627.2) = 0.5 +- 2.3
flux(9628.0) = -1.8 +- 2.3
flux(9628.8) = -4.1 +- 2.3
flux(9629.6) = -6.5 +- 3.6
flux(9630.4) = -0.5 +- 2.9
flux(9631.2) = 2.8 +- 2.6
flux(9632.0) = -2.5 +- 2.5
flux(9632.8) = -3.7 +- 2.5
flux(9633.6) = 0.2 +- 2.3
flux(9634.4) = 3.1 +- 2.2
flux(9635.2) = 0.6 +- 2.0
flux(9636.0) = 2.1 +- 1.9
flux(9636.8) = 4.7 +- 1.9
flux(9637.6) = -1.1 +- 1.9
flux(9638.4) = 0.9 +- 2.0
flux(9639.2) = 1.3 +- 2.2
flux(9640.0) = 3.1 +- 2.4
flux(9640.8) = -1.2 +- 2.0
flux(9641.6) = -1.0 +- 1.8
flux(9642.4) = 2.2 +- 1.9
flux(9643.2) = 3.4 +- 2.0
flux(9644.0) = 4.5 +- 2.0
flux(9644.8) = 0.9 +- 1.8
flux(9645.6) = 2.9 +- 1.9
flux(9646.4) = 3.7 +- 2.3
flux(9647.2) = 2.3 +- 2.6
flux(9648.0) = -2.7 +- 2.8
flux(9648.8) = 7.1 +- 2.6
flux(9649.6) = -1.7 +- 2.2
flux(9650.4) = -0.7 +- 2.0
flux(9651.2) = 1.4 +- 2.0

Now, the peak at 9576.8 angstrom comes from [O III]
